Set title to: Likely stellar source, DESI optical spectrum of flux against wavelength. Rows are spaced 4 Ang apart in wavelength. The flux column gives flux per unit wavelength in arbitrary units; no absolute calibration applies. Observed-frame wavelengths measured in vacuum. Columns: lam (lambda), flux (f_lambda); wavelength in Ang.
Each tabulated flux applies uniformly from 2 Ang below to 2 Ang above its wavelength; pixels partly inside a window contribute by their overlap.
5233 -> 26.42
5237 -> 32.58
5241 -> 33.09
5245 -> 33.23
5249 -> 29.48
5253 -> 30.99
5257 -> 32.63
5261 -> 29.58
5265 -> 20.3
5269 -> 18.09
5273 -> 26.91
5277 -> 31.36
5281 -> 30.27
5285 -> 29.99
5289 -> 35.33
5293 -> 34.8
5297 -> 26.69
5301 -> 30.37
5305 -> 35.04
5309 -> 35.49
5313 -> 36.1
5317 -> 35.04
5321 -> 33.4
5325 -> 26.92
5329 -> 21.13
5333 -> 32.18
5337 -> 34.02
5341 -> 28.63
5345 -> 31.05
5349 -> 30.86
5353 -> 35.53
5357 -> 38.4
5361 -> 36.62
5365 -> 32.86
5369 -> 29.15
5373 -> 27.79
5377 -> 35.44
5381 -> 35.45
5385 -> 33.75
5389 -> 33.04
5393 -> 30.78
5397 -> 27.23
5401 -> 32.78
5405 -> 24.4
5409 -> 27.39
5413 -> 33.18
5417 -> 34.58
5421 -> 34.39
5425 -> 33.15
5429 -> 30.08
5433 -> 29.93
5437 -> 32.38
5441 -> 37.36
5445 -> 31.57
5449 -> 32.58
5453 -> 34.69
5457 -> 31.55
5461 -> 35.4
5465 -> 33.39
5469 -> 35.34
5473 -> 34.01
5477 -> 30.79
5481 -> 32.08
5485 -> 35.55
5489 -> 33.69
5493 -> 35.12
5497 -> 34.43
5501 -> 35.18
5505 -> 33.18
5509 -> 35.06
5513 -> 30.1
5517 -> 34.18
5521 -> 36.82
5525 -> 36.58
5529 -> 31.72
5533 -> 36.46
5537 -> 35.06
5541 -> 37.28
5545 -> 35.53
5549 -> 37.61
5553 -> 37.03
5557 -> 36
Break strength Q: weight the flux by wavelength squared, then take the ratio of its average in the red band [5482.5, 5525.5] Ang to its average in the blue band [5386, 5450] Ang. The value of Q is 1.1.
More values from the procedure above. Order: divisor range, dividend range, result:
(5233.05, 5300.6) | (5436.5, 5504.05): 1.23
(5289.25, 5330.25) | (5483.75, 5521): 1.15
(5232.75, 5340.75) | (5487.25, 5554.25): 1.25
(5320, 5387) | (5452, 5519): 1.11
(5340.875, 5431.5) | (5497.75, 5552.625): 1.15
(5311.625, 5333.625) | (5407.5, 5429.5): 1.10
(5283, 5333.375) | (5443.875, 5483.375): 1.11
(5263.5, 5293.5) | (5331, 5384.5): 1.20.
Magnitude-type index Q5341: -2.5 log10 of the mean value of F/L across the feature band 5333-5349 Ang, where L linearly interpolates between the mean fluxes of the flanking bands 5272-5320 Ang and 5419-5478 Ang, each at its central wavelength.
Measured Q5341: 0.05 mag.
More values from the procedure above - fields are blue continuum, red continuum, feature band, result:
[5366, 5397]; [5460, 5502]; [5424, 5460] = 0.018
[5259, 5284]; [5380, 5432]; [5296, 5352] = -0.114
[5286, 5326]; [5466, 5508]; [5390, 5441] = 0.081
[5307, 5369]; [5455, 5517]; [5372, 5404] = 0.031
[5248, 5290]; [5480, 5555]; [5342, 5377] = -0.069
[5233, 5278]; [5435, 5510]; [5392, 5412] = 0.127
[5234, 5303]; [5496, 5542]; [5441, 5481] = 0.002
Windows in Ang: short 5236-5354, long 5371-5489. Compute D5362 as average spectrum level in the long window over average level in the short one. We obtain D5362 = 1.06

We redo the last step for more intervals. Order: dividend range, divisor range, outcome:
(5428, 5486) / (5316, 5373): 1.05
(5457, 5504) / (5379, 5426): 1.07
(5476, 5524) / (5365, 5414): 1.10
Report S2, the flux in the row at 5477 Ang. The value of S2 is 30.79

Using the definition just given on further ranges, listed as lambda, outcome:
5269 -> 18.09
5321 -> 33.4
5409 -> 27.39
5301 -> 30.37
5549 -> 37.61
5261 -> 29.58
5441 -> 37.36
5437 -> 32.38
